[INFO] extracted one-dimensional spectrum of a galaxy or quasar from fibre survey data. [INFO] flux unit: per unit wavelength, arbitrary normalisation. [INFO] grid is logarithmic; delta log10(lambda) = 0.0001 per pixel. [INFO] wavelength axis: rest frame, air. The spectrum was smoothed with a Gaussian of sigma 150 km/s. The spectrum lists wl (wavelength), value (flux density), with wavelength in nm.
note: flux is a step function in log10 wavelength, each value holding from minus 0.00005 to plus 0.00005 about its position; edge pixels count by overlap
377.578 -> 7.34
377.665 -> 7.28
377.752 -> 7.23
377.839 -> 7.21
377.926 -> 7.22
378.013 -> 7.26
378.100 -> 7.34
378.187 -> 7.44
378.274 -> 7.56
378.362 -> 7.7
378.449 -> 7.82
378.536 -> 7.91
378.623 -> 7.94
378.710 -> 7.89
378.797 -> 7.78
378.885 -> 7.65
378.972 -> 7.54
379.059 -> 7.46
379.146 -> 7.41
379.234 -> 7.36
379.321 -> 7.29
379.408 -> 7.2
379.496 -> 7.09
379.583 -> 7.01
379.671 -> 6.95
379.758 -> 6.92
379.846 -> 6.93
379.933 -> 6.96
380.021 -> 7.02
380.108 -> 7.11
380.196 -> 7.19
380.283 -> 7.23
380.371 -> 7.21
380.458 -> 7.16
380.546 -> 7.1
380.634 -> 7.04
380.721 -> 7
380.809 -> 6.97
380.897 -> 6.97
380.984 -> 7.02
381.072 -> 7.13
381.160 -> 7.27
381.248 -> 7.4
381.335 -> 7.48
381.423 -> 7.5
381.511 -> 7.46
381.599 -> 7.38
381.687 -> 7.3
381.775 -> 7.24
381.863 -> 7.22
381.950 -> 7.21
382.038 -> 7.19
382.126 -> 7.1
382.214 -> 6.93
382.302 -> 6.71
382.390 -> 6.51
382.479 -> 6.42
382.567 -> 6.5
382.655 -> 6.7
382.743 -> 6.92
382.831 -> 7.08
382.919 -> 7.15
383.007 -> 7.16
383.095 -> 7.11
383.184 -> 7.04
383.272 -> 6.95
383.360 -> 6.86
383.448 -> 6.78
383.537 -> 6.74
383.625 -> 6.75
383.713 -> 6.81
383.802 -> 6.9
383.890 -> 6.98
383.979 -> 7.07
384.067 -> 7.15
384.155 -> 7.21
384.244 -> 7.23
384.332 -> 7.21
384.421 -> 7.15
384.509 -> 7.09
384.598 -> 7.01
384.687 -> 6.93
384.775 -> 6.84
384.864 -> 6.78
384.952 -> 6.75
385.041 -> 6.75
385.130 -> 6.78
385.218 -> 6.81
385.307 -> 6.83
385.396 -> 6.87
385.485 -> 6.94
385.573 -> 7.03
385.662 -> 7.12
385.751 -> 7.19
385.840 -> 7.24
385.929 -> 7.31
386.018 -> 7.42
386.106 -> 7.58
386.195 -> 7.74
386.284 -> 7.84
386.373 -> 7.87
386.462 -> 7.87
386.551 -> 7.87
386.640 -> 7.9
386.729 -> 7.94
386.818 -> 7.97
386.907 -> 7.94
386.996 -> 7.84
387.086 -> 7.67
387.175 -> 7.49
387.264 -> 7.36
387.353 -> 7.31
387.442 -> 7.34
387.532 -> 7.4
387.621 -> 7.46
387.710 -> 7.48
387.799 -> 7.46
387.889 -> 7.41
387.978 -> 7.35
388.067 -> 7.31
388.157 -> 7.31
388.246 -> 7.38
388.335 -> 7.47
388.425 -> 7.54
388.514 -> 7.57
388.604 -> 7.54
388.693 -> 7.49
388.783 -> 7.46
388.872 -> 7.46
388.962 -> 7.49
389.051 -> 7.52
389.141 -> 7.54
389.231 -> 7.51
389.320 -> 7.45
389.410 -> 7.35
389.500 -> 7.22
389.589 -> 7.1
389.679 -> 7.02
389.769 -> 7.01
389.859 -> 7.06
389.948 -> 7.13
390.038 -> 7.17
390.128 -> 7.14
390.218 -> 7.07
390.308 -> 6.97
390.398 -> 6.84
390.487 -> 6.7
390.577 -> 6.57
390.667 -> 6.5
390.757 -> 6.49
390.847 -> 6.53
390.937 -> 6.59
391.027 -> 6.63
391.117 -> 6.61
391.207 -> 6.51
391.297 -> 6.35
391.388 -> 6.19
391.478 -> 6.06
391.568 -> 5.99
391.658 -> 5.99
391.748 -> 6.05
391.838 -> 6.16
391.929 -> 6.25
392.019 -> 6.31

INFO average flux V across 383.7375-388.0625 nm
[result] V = 7.3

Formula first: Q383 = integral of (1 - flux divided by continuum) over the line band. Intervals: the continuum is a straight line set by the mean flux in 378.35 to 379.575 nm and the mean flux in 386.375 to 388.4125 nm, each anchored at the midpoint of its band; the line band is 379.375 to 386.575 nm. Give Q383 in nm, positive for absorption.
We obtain 0.45 nm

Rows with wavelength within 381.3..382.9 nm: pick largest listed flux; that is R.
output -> 7.5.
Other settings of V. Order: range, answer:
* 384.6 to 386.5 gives 7.16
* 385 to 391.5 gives 7.23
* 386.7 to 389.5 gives 7.5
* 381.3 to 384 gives 7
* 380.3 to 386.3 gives 7.06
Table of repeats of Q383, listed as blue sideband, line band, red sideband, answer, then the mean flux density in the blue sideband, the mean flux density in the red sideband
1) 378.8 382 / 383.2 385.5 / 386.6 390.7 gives 0.110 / 7.21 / 7.35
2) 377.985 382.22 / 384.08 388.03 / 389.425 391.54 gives -0.195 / 7.29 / 6.76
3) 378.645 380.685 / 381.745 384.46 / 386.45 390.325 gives 0.132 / 7.25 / 7.44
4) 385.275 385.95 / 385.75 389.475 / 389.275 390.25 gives -0.228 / 7.06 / 7.16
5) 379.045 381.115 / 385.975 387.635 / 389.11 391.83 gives -0.191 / 7.11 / 6.77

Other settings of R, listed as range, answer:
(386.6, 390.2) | 7.97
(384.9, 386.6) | 7.87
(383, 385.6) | 7.23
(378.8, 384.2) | 7.65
